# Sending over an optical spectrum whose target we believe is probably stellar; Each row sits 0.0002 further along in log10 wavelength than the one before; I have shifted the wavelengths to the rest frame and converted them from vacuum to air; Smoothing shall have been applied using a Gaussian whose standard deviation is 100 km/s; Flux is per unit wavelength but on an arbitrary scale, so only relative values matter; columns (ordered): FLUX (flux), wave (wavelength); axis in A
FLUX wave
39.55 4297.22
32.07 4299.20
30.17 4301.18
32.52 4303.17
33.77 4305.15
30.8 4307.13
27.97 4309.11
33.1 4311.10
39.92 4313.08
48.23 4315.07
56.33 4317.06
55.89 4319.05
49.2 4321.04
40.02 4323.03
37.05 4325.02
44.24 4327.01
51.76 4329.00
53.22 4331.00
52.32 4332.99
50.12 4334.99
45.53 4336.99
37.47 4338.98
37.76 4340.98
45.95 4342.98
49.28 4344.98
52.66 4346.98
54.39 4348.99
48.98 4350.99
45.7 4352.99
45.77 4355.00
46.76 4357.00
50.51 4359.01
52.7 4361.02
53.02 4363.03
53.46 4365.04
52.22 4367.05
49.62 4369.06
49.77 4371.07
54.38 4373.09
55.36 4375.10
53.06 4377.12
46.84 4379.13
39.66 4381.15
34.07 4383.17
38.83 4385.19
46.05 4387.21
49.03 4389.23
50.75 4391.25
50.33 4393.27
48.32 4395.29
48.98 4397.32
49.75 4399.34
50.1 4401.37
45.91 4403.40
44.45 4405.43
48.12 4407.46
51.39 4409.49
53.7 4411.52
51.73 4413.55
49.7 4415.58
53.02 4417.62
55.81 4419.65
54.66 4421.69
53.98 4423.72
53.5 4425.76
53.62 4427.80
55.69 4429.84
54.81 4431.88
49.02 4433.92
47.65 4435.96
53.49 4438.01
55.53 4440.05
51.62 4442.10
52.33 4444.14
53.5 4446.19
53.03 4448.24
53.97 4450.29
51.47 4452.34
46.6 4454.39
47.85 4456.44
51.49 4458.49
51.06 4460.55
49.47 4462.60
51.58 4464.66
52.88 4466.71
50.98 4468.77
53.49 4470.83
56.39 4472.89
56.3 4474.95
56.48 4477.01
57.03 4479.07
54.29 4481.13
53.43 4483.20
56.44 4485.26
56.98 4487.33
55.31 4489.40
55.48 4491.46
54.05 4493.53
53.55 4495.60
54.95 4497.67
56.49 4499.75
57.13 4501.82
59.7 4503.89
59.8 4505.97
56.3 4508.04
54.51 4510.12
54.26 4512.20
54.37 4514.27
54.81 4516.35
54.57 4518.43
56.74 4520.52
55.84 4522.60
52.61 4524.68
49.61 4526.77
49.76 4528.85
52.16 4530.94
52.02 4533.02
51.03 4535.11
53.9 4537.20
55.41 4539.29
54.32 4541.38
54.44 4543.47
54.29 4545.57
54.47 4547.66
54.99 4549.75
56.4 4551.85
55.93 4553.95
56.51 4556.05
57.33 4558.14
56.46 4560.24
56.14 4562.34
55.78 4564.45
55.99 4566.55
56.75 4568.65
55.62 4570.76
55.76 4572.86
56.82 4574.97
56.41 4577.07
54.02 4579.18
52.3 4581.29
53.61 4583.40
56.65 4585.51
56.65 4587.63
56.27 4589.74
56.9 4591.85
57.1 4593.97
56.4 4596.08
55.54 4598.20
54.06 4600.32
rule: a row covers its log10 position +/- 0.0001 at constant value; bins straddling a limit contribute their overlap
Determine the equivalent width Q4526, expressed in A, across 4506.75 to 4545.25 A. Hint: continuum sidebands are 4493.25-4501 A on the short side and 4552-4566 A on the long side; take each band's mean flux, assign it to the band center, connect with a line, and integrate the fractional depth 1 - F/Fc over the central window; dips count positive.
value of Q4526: 1.2 A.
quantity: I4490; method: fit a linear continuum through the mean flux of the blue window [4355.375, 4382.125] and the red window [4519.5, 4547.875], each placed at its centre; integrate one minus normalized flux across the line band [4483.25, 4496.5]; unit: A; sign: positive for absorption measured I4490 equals -0.7 A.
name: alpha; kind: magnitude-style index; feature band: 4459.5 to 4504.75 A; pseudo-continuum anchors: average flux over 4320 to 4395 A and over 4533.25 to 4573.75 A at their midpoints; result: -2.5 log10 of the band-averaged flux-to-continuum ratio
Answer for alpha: -0.04 mag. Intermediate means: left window 47.8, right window 55.3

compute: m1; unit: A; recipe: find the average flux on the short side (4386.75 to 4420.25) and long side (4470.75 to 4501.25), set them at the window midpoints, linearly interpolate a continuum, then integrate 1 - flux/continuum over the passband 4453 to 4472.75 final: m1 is 1.11 A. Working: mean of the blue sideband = 49.8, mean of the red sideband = 55.5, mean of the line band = 50.9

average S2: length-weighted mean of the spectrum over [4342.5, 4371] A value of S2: 50.1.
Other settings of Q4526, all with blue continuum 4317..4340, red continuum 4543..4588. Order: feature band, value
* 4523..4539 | 0.7 A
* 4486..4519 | -1.5 A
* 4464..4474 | -0.2 A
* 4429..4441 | -0.4 A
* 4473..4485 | -0.7 A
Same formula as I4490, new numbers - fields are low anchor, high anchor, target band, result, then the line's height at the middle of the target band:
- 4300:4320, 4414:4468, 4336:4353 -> -1.7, 42.3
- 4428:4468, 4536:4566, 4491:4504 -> -0.5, 53.5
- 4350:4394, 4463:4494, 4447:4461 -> 0.6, 53.2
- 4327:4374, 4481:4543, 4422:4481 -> -0.1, 52.6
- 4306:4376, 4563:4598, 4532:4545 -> 0.2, 54.3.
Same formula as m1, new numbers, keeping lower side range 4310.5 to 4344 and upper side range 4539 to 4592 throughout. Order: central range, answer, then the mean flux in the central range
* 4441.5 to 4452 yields -0.4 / 52.8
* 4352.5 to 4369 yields -1.0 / 50.1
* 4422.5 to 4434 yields -0.9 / 53.8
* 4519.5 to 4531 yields 0.2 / 52.8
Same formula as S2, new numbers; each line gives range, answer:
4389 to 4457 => 51.3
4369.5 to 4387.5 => 46.5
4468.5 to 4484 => 55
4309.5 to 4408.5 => 47.6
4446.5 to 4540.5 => 53.9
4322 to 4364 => 47.4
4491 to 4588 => 55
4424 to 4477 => 52.4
